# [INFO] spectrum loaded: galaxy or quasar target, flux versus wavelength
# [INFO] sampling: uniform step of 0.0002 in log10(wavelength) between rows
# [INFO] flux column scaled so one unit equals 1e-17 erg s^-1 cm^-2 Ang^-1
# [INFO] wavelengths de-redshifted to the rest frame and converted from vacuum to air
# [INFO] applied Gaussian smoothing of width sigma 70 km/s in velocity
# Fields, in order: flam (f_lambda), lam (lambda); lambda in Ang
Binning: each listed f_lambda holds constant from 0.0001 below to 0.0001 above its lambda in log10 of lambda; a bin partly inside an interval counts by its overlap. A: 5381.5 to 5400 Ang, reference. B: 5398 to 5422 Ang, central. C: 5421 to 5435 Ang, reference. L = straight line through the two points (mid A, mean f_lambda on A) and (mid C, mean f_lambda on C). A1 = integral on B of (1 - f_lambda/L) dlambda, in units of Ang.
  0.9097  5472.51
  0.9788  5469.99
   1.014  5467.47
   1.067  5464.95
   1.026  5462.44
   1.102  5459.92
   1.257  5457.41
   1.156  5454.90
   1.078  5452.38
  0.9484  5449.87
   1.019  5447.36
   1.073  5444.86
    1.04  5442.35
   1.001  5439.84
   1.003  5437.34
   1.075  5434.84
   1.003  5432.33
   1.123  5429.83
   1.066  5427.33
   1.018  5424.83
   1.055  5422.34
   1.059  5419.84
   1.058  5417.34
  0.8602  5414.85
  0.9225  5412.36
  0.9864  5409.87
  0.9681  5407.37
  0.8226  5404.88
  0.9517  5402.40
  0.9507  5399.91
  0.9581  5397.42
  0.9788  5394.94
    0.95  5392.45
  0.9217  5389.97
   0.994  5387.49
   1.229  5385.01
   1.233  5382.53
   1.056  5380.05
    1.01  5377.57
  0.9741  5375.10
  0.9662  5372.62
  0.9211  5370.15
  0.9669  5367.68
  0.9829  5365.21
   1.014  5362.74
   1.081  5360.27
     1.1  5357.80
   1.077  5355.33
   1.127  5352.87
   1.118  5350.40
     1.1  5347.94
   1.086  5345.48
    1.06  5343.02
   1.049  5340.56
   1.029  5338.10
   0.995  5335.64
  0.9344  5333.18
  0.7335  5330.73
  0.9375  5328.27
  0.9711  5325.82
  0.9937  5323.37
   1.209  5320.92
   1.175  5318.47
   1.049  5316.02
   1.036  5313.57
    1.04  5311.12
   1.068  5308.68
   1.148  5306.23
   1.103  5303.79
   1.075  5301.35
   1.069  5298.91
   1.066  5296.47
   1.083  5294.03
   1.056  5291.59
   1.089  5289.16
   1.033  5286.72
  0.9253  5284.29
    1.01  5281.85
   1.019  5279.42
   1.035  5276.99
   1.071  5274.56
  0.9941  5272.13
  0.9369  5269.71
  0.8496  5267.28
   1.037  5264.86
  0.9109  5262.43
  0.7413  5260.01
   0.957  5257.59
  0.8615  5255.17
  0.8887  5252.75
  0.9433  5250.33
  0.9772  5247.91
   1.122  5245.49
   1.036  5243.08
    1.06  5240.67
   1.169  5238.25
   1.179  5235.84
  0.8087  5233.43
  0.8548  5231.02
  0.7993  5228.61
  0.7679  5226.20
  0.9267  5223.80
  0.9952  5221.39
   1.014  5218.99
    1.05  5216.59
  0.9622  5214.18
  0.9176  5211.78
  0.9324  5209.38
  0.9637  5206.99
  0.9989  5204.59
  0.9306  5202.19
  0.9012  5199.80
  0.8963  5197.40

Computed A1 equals 2.0 Ang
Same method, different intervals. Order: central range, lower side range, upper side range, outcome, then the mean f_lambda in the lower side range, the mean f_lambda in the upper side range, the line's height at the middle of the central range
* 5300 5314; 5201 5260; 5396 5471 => -1.40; 0.959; 1.02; 0.982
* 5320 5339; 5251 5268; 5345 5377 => 0.43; 0.895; 1.04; 0.994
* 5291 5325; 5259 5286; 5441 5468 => -3.48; 0.96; 1.07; 0.982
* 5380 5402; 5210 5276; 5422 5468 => 0.14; 0.957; 1.06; 1.03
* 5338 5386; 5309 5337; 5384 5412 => -3.42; 1.01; 0.97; 0.988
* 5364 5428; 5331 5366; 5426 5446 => 3.23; 1.05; 1.05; 1.05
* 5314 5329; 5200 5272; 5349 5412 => -1.08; 0.951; 1.01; 0.987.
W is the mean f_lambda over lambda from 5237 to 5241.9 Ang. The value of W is 1.11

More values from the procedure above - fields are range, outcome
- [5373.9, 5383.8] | 1.07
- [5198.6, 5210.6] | 0.946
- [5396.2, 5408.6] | 0.93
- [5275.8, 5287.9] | 1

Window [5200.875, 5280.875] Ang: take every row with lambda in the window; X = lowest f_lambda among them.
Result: 0.7413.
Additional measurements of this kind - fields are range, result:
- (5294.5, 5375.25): 0.7335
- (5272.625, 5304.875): 0.9253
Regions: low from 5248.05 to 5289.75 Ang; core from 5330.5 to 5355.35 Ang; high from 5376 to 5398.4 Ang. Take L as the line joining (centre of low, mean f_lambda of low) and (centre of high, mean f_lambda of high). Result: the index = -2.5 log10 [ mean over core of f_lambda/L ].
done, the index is -0.03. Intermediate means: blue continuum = 0.958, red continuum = 1.04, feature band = 1.04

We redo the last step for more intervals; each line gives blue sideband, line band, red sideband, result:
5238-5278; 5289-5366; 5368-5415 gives -0.08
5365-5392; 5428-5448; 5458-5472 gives -0.01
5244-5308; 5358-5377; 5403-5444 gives 0.01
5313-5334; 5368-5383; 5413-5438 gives 0.01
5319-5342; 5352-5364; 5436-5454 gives -0.08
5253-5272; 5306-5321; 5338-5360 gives -0.08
